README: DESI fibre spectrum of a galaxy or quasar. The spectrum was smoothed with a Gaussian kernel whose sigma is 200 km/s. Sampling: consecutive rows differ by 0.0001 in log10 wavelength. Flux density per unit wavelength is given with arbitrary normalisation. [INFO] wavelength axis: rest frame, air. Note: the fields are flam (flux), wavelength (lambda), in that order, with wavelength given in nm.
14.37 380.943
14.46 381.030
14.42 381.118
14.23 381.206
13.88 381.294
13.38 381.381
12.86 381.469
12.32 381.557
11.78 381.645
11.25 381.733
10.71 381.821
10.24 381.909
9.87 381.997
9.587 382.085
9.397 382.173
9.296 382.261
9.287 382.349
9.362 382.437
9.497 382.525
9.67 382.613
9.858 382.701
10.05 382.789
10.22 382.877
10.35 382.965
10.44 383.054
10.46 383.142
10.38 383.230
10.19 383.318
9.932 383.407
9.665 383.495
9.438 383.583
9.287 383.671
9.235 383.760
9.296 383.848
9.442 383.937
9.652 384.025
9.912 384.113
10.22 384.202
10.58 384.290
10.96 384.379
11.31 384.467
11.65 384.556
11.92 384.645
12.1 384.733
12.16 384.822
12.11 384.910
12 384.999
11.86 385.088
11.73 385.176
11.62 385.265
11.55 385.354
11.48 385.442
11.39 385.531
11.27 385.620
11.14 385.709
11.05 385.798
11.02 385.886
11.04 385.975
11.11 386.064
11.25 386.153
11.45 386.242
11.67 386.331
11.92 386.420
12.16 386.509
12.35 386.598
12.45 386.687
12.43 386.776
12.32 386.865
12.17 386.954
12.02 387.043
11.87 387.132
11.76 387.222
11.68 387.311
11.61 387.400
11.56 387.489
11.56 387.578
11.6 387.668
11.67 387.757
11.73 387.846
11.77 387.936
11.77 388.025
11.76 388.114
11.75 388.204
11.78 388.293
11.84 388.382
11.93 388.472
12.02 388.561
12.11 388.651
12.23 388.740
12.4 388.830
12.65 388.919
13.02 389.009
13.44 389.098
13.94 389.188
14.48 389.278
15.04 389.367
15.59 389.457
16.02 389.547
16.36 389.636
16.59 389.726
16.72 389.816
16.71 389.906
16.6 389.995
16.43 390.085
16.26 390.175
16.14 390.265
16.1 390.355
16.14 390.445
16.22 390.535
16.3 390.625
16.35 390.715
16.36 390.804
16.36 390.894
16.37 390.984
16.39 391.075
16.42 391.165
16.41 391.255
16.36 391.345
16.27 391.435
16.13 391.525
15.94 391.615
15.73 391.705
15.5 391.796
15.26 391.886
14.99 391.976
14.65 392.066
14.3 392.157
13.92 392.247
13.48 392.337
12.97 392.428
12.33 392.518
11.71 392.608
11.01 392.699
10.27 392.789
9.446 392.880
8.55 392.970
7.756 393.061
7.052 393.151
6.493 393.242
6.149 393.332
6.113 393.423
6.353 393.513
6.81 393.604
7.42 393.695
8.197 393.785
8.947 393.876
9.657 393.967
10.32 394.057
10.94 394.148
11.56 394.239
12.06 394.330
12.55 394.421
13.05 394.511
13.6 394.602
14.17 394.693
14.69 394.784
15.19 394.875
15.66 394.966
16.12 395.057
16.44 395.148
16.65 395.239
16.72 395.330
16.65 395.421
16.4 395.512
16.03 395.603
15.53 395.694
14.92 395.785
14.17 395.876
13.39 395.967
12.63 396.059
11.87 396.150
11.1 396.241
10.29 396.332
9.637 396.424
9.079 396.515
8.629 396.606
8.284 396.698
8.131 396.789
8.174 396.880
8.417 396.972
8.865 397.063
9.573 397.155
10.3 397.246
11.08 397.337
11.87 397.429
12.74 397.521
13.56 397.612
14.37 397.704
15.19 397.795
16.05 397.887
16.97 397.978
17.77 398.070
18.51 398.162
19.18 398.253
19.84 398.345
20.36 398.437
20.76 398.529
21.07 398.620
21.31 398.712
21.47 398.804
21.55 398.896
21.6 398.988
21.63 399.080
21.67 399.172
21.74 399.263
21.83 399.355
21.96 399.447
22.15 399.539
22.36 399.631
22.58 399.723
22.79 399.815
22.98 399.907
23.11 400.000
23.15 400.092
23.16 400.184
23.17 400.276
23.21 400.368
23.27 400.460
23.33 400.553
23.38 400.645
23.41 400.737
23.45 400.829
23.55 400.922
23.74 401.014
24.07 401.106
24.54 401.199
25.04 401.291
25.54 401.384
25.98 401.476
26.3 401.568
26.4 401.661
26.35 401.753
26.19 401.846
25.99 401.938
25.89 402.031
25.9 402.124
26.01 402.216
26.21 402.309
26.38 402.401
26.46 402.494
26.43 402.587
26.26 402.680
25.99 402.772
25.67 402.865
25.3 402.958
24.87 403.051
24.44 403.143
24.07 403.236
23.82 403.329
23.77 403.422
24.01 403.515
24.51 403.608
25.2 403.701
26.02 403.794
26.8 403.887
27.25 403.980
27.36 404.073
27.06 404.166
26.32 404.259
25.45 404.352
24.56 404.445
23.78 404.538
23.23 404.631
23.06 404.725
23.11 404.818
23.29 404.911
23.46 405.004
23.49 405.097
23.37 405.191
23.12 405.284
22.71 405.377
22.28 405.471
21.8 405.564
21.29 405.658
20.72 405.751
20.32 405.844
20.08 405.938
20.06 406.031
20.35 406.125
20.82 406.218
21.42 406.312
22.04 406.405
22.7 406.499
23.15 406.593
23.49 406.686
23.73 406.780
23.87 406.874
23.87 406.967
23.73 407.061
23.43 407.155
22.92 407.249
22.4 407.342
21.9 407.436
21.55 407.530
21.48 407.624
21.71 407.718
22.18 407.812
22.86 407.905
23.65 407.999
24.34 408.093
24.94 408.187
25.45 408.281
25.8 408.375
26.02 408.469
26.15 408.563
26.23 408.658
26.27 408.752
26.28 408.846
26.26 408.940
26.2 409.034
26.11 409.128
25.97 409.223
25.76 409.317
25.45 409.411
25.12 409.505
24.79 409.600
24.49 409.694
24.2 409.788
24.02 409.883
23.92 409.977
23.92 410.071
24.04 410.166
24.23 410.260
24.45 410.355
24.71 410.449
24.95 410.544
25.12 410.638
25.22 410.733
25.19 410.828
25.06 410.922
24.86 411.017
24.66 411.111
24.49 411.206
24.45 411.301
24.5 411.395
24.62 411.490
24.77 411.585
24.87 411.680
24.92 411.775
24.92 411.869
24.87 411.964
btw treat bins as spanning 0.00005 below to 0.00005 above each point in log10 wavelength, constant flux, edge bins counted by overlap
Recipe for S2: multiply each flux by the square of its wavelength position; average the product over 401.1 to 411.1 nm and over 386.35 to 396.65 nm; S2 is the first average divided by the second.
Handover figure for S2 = 2.0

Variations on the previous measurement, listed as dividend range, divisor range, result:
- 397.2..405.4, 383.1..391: 1.96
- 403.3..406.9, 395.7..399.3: 1.64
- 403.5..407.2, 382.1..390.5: 2.15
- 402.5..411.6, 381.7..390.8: 2.23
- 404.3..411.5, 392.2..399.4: 1.88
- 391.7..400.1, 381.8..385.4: 1.46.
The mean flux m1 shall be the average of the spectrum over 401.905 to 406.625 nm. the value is 24.1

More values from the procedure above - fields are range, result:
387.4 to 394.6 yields 13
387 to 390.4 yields 13.4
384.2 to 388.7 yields 11.7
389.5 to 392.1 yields 16.1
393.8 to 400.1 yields 15.5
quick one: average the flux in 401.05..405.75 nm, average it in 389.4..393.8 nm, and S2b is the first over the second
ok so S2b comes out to 1.8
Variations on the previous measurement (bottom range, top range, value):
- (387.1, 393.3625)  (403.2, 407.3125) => 1.73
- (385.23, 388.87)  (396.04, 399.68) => 1.33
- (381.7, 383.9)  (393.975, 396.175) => 1.44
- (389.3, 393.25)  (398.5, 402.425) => 1.62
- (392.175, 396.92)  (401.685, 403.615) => 2.21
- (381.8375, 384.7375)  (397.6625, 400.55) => 2.08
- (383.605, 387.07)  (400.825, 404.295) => 2.26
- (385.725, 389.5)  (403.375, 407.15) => 1.93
